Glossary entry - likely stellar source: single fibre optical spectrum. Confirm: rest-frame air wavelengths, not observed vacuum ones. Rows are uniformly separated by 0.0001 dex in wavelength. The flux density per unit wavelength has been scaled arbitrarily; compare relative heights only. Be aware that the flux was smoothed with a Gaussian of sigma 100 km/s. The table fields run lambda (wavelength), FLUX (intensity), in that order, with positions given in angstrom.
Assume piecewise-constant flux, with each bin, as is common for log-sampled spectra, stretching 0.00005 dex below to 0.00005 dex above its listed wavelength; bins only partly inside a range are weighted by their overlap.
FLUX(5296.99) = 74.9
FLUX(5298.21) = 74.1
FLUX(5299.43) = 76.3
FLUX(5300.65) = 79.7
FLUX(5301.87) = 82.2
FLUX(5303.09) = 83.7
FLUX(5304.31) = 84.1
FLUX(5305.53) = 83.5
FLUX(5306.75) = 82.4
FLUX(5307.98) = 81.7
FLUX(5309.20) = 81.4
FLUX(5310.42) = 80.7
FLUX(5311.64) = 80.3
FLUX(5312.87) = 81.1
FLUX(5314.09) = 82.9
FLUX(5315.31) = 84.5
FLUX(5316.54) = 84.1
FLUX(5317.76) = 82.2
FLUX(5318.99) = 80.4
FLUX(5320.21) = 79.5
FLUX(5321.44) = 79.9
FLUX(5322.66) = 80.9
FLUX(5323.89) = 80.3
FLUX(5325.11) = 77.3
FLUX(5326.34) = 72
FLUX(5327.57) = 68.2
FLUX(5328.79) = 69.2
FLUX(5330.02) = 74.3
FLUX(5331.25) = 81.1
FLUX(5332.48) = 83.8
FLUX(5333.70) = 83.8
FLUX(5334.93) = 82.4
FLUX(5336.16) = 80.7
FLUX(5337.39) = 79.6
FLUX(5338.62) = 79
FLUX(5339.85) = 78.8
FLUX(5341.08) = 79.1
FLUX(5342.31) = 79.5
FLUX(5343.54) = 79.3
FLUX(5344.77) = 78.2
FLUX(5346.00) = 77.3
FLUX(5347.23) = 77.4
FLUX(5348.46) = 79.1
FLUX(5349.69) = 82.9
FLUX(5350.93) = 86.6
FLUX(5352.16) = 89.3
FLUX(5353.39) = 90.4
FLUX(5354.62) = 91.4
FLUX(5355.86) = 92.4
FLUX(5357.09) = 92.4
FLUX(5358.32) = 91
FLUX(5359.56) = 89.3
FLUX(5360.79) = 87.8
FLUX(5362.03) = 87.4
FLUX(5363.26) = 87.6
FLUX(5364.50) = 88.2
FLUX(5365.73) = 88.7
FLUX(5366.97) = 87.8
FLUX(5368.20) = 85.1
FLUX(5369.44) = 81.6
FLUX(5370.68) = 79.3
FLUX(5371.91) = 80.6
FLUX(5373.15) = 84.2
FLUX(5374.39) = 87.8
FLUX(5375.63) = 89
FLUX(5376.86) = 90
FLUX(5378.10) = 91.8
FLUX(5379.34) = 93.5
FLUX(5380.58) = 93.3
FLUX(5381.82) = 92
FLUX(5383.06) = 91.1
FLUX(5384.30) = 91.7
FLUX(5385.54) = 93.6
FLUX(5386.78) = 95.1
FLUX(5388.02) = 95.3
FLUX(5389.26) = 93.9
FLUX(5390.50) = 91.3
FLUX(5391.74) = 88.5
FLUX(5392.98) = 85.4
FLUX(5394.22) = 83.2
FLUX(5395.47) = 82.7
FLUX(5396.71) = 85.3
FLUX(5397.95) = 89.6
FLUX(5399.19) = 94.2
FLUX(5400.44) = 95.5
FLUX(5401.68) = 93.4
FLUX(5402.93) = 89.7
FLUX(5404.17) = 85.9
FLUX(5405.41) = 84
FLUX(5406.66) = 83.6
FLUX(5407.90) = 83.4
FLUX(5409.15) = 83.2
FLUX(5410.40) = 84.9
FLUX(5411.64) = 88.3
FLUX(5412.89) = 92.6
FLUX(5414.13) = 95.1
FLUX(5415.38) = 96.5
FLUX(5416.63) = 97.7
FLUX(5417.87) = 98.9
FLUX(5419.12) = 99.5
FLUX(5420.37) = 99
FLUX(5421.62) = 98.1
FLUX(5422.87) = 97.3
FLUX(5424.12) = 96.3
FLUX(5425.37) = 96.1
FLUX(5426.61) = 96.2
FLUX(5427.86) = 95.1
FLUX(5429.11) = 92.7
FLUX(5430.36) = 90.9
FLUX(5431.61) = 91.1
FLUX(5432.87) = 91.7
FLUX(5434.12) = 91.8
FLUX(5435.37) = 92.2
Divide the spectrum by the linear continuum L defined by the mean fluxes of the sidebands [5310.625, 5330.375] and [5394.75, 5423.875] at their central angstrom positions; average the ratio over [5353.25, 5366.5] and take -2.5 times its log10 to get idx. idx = -0.07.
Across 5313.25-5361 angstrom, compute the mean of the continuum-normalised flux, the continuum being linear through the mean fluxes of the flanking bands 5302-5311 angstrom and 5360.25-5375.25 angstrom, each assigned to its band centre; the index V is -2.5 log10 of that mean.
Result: 0.03 mag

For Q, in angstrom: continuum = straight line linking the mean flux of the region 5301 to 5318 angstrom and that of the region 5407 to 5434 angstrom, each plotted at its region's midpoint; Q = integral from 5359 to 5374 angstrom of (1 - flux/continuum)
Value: 0.4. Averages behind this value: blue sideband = 82.5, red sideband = 93.4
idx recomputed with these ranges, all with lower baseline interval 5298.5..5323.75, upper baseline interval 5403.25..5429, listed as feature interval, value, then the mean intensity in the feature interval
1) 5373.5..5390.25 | -0.04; 92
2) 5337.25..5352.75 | 0.06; 80.5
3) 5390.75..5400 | 0.04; 87.3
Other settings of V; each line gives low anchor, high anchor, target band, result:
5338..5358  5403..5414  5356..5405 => -0.05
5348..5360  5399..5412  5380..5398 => -0.03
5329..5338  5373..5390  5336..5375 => 0.01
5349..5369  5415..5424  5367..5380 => 0.05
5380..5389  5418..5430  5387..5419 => 0.06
